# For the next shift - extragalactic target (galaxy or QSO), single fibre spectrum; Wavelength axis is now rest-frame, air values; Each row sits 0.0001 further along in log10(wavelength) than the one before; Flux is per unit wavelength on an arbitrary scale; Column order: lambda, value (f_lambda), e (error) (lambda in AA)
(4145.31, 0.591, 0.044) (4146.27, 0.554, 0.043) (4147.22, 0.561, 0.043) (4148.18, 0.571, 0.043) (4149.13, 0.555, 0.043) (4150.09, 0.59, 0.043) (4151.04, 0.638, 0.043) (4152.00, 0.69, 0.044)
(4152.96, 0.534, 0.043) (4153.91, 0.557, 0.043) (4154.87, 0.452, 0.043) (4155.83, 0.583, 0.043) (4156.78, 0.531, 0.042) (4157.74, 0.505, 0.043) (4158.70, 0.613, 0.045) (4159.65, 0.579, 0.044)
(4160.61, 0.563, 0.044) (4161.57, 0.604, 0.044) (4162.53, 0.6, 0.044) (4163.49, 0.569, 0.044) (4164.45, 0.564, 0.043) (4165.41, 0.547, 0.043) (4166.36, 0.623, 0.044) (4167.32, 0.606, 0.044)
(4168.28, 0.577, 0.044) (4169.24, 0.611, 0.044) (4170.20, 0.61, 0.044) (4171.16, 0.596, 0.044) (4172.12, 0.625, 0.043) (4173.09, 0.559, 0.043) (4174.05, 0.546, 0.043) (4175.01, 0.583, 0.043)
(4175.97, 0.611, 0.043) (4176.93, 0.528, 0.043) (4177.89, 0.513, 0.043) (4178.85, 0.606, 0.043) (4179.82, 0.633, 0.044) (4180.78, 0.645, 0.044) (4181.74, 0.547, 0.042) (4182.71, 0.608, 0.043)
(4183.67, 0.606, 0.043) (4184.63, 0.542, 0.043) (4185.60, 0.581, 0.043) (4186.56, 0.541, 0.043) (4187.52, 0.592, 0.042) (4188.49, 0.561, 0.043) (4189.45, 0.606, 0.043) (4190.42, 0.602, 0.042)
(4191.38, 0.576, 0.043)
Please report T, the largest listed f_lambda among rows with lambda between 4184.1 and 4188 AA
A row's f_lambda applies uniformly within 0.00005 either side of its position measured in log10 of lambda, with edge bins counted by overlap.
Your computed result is 0.592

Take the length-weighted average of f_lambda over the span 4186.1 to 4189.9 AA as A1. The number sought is 0.575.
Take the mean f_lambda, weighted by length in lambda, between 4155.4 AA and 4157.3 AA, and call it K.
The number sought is 0.557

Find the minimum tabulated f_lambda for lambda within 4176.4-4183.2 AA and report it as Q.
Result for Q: 0.513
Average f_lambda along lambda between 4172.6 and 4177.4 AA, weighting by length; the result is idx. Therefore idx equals 0.565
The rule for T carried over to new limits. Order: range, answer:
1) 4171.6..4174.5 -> 0.625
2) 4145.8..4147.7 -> 0.561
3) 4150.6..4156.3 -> 0.69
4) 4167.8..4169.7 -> 0.611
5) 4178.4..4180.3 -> 0.633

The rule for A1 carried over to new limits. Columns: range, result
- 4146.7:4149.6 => 0.563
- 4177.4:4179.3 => 0.56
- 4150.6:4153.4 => 0.62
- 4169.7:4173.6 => 0.596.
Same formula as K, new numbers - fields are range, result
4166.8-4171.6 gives 0.6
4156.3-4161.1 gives 0.559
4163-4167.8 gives 0.582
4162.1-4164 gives 0.583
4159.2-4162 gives 0.581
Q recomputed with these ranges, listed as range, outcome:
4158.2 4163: 0.563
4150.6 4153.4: 0.534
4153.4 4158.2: 0.452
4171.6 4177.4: 0.528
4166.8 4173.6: 0.559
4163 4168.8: 0.547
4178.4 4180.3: 0.606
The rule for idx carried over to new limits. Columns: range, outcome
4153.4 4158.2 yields 0.526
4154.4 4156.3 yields 0.517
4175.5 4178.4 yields 0.552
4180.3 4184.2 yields 0.601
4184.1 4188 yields 0.565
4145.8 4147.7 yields 0.558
